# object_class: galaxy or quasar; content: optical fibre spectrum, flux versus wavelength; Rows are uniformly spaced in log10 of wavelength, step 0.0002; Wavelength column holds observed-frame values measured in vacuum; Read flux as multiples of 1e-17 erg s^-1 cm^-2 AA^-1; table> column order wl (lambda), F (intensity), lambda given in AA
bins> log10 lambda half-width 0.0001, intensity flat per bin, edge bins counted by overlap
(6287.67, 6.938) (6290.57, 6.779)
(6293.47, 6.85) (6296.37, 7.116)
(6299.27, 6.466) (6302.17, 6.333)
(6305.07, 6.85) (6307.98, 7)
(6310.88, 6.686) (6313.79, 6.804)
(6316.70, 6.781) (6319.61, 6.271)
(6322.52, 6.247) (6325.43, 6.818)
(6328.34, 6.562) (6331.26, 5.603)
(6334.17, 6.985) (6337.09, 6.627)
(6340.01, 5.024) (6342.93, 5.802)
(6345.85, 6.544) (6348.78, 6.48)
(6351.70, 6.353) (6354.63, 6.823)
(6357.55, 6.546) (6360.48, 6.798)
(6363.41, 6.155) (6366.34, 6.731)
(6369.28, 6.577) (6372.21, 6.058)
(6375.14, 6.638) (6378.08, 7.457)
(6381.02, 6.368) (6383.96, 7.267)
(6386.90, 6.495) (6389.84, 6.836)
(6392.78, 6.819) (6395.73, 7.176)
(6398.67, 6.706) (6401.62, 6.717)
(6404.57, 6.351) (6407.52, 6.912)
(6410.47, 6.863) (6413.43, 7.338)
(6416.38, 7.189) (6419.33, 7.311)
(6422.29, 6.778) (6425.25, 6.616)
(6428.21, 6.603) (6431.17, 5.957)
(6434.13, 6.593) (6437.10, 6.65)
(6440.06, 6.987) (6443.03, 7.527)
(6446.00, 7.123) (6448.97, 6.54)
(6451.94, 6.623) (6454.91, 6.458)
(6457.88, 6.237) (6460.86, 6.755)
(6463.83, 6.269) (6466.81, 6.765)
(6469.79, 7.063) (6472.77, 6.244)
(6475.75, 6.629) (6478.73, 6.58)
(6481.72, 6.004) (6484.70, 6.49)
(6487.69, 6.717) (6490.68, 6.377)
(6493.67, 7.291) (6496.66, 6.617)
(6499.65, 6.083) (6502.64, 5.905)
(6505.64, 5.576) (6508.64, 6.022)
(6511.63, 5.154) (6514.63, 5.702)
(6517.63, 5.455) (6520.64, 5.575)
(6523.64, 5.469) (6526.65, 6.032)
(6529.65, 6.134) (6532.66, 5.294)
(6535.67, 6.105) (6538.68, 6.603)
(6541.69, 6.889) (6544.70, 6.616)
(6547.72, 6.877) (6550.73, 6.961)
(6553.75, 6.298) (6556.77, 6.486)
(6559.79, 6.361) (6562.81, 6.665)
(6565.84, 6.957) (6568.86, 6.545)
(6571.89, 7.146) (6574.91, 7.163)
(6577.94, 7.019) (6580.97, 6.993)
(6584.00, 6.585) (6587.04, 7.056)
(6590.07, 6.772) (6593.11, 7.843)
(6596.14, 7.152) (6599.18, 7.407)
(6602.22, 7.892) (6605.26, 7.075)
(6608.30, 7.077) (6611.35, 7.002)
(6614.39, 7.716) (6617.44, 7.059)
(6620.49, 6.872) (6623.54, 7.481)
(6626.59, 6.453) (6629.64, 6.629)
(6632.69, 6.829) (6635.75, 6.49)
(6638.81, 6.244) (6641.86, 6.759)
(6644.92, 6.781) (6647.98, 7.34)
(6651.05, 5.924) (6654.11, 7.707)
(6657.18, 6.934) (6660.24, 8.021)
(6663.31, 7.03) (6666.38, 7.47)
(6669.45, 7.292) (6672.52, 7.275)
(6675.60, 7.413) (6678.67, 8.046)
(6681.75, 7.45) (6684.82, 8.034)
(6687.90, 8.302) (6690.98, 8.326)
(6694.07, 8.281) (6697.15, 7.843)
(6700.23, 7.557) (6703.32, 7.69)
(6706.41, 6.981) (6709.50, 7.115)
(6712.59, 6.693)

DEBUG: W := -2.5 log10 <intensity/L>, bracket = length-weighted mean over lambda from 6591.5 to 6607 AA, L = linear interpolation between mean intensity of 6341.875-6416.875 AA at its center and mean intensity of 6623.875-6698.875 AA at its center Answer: -0.05 mag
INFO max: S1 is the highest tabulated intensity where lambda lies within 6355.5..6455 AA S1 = 7.527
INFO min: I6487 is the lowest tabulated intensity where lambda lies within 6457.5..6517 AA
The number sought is 5.154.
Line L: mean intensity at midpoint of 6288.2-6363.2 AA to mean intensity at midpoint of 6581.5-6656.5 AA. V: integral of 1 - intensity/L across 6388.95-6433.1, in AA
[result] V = -1.0 AA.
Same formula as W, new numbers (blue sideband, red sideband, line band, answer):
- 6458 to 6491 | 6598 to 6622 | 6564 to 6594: 0.017 mag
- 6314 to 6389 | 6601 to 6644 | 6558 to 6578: 0.008 mag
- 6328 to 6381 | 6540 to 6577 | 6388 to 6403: -0.057 mag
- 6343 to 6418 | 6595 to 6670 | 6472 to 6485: 0.075 mag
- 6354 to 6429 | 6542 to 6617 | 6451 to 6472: 0.044 mag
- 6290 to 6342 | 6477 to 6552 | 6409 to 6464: -0.075 mag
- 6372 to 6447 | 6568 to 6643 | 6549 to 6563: 0.067 mag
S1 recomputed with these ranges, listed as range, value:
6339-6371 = 6.823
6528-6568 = 6.961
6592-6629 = 7.892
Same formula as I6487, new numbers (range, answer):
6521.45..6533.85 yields 5.294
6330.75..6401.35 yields 5.024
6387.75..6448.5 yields 5.957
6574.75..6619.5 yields 6.585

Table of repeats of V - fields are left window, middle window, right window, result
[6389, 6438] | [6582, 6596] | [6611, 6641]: -0.4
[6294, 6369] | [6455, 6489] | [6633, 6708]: 1.7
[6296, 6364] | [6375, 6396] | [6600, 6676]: -0.9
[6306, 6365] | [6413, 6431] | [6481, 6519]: -1.7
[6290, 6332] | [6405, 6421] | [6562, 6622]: -0.6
